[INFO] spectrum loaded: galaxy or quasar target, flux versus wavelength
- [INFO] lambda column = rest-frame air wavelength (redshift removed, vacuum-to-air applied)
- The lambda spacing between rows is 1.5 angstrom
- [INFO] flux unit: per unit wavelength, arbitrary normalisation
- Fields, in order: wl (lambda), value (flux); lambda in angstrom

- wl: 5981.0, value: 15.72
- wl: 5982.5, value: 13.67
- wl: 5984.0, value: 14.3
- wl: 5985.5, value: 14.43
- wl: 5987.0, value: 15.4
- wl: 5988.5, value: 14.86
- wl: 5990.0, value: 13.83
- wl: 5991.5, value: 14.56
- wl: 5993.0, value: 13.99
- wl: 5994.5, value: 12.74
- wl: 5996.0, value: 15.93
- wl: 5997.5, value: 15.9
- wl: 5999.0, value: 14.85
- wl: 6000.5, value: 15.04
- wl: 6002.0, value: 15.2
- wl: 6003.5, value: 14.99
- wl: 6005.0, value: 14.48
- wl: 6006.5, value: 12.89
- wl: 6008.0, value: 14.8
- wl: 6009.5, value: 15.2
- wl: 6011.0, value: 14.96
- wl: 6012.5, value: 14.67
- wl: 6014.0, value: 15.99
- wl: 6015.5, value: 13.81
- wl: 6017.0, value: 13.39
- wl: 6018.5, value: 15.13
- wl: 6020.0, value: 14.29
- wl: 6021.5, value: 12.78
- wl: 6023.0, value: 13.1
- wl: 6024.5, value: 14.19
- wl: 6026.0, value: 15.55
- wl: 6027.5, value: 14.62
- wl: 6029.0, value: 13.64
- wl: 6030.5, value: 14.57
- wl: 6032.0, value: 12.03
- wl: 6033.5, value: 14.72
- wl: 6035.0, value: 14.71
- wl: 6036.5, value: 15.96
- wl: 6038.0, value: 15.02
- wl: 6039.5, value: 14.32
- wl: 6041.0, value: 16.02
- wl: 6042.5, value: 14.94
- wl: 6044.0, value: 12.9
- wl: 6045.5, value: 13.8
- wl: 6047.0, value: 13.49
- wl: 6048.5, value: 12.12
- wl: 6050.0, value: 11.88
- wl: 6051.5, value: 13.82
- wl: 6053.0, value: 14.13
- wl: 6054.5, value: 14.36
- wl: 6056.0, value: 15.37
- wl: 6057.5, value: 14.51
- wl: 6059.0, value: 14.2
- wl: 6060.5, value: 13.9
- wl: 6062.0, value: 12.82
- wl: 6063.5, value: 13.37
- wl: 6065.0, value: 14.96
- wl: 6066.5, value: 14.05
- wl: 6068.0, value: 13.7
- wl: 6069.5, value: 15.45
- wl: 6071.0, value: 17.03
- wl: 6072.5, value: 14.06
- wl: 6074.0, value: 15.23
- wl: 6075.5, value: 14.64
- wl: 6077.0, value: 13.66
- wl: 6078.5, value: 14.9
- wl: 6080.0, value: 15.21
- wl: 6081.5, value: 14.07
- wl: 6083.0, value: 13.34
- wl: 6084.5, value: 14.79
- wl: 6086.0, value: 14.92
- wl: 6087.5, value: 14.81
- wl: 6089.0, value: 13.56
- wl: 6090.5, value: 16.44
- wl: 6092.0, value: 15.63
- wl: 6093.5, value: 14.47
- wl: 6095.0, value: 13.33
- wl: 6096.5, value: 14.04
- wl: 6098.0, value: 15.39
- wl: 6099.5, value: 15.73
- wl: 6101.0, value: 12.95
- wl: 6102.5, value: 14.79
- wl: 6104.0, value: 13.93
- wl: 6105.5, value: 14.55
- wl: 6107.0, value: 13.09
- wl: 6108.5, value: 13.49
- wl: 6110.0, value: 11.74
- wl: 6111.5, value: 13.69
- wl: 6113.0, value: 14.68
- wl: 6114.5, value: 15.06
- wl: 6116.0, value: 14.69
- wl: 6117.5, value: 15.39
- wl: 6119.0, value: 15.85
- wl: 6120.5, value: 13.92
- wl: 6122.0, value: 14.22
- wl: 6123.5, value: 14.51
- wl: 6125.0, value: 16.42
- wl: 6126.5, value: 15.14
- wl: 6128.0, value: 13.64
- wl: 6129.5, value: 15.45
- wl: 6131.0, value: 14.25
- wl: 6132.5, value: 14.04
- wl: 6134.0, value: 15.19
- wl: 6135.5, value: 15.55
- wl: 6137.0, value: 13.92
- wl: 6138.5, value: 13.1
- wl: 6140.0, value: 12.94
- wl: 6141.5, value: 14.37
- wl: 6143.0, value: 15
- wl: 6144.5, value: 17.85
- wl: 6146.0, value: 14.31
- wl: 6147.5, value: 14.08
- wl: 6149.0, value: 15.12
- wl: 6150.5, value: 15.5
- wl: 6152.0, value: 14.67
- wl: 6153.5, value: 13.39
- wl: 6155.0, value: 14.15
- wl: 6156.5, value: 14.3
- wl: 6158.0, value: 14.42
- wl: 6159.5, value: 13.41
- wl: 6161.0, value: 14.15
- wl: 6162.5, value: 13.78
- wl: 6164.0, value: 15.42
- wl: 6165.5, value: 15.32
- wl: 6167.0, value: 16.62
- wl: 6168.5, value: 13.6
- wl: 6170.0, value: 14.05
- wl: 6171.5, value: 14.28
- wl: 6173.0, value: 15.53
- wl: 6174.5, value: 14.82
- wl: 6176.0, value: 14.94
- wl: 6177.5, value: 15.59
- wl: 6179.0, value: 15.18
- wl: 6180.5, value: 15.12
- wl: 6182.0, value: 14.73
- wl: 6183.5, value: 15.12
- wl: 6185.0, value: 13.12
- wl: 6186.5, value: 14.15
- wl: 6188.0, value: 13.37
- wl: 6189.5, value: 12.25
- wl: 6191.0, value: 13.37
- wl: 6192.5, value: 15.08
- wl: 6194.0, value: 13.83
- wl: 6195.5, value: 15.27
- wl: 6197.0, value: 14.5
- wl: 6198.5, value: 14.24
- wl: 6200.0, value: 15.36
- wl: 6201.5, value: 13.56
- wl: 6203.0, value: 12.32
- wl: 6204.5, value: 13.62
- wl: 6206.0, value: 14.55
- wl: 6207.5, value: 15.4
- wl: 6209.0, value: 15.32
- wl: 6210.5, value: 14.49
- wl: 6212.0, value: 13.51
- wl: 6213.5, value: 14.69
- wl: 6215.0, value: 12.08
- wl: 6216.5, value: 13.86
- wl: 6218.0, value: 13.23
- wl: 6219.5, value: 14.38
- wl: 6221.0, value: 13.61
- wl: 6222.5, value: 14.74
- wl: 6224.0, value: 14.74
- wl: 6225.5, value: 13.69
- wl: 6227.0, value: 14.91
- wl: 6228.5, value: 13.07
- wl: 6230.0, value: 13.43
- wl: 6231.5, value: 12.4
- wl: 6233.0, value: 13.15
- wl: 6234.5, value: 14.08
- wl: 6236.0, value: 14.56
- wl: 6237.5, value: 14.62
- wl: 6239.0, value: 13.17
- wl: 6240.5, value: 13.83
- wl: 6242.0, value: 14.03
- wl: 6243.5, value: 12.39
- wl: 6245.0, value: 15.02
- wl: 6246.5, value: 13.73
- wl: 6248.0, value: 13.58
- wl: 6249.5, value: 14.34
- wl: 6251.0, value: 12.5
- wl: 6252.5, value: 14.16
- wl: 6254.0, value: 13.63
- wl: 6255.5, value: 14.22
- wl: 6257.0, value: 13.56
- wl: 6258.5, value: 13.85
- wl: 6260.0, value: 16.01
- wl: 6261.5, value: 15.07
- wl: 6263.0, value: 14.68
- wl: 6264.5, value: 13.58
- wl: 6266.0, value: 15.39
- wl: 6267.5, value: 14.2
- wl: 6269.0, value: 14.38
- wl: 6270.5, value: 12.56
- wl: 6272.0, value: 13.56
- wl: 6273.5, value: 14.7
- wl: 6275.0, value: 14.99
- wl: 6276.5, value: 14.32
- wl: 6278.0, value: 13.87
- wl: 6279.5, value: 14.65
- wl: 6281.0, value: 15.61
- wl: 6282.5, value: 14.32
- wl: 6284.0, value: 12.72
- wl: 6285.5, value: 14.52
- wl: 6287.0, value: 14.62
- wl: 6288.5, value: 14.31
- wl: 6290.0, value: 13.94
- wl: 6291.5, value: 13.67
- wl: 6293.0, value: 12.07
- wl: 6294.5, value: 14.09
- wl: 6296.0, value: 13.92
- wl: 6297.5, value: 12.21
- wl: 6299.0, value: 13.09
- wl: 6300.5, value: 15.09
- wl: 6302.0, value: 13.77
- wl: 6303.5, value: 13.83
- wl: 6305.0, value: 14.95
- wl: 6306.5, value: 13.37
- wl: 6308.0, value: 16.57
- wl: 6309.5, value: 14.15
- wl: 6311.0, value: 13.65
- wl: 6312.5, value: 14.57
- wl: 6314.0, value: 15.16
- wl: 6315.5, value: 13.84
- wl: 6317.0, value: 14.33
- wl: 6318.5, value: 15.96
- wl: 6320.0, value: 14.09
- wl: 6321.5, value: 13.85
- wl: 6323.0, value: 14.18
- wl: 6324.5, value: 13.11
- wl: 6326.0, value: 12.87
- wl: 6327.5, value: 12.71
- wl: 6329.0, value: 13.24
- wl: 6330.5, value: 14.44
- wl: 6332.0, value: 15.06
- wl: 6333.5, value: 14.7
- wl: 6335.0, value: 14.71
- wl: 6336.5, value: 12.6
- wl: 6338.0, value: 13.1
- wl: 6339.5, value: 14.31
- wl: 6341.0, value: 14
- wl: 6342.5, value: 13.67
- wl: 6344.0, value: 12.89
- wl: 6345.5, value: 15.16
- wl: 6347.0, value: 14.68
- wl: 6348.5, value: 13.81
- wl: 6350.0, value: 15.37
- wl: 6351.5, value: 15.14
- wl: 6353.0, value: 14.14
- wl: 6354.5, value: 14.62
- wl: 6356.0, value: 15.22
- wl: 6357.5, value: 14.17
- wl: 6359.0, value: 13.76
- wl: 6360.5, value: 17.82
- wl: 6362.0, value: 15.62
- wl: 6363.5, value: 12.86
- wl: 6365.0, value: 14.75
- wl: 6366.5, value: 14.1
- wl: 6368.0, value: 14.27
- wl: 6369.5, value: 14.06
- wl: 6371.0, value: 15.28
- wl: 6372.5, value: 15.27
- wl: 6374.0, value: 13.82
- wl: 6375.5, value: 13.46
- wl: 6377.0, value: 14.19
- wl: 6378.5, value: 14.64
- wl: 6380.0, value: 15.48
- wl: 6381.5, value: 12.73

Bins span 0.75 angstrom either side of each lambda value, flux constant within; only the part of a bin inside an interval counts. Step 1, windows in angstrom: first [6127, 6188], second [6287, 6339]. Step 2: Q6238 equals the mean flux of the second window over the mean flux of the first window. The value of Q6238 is 0.96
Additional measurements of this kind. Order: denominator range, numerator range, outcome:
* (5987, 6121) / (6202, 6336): 0.98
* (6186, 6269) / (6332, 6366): 1.03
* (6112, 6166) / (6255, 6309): 0.97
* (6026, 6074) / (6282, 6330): 0.98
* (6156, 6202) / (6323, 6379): 0.99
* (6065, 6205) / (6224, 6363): 0.97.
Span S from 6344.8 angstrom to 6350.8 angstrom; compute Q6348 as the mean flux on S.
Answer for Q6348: 14.8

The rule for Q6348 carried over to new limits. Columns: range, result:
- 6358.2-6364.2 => 15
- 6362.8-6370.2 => 14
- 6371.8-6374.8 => 14.5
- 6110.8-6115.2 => 14.5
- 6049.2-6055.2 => 13.5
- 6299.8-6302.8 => 14.4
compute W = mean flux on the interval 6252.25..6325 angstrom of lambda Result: 14.2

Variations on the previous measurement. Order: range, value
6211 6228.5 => 13.9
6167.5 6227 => 14.3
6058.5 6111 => 14.3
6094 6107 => 14.3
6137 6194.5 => 14.5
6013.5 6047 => 14.3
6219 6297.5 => 14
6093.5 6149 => 14.5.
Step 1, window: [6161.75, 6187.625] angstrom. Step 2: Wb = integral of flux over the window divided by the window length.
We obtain 14.8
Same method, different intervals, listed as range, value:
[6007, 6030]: 14.4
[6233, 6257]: 13.8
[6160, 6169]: 14.8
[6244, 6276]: 14.2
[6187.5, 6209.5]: 14.1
